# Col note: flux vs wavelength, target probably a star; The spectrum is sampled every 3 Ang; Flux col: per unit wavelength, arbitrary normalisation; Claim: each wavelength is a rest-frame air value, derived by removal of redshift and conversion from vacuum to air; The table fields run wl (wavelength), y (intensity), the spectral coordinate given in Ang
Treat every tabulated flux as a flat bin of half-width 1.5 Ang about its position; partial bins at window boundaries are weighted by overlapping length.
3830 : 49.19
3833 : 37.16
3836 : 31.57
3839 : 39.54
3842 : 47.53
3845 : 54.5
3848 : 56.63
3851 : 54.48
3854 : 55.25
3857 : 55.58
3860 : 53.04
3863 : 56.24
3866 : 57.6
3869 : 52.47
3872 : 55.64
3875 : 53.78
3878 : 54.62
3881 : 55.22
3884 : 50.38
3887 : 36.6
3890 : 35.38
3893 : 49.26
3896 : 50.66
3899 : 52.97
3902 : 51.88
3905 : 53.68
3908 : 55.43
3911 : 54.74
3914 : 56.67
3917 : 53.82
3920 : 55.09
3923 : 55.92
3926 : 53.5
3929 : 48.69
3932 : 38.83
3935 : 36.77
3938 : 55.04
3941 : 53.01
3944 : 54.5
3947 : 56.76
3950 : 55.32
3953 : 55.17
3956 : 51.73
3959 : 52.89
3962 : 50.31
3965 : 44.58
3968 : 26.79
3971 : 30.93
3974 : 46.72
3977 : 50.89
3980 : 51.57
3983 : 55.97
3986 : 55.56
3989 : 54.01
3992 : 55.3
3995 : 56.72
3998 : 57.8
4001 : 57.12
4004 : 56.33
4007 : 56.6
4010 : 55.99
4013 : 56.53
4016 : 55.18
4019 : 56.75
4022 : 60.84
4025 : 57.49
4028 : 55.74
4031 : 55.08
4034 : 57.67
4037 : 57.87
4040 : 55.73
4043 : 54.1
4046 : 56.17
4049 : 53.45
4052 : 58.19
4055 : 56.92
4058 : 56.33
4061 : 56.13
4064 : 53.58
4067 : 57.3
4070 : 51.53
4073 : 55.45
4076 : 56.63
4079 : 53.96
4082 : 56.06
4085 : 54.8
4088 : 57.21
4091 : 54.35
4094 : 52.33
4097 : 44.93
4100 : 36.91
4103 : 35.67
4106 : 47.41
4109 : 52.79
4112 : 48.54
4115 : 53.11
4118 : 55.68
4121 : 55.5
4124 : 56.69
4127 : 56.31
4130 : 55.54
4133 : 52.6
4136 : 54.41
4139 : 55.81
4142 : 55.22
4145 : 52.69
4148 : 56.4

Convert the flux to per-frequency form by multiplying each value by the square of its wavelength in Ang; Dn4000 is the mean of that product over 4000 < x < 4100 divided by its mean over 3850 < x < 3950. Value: 1.1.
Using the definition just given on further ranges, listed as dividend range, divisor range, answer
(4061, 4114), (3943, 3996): 1.08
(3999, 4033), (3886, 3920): 1.19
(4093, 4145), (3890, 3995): 1.10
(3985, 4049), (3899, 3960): 1.12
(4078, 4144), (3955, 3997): 1.14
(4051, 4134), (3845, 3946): 1.12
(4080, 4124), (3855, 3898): 1.11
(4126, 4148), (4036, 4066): 1.02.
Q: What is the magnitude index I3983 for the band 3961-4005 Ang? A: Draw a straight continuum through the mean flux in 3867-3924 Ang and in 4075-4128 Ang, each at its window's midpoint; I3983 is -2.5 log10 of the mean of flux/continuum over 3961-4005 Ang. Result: 0.04 mag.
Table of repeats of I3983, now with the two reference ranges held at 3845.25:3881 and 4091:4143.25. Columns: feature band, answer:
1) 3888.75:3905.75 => 0.116 mag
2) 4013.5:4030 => -0.088 mag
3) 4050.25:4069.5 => -0.081 mag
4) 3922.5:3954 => 0.059 mag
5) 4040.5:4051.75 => -0.057 mag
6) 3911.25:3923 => -0.020 mag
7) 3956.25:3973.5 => 0.258 mag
